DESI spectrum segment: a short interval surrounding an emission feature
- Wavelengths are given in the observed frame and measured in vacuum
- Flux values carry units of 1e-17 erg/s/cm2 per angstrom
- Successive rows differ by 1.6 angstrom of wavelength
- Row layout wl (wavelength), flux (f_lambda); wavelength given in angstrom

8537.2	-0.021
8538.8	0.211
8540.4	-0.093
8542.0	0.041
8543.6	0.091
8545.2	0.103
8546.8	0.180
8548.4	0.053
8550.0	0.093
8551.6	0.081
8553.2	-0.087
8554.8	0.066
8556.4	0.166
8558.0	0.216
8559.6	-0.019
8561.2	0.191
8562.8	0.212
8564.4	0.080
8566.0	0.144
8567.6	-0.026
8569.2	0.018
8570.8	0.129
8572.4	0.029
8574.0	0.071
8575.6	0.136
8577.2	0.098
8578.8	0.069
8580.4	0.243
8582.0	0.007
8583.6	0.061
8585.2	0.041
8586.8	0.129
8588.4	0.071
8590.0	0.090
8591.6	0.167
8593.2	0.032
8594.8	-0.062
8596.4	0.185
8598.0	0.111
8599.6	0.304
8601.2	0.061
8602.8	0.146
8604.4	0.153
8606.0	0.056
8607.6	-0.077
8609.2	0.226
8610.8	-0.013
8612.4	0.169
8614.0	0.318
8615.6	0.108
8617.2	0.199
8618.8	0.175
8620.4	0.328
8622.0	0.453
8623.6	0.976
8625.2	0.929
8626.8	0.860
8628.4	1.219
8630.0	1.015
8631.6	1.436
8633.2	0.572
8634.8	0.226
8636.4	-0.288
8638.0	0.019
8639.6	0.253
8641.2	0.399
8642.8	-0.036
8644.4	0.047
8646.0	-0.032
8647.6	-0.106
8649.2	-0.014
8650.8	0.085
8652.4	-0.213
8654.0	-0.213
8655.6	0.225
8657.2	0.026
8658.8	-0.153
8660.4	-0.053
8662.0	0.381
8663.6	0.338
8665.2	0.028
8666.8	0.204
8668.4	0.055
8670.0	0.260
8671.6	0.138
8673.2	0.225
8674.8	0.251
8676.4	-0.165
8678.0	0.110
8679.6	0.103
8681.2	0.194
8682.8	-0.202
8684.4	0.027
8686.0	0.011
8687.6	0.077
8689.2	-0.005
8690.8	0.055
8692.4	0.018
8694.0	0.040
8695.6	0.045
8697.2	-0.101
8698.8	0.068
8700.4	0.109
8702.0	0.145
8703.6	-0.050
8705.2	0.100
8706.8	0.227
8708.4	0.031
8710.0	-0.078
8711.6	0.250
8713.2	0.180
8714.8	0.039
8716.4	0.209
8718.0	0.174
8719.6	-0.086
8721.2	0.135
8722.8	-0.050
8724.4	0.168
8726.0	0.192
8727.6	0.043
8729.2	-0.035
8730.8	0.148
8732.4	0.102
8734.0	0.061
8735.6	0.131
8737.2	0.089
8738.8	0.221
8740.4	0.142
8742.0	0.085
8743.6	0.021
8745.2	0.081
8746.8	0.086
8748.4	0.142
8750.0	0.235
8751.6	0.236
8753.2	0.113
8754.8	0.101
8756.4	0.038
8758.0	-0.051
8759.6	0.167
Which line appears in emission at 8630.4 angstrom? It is [O II] 3727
